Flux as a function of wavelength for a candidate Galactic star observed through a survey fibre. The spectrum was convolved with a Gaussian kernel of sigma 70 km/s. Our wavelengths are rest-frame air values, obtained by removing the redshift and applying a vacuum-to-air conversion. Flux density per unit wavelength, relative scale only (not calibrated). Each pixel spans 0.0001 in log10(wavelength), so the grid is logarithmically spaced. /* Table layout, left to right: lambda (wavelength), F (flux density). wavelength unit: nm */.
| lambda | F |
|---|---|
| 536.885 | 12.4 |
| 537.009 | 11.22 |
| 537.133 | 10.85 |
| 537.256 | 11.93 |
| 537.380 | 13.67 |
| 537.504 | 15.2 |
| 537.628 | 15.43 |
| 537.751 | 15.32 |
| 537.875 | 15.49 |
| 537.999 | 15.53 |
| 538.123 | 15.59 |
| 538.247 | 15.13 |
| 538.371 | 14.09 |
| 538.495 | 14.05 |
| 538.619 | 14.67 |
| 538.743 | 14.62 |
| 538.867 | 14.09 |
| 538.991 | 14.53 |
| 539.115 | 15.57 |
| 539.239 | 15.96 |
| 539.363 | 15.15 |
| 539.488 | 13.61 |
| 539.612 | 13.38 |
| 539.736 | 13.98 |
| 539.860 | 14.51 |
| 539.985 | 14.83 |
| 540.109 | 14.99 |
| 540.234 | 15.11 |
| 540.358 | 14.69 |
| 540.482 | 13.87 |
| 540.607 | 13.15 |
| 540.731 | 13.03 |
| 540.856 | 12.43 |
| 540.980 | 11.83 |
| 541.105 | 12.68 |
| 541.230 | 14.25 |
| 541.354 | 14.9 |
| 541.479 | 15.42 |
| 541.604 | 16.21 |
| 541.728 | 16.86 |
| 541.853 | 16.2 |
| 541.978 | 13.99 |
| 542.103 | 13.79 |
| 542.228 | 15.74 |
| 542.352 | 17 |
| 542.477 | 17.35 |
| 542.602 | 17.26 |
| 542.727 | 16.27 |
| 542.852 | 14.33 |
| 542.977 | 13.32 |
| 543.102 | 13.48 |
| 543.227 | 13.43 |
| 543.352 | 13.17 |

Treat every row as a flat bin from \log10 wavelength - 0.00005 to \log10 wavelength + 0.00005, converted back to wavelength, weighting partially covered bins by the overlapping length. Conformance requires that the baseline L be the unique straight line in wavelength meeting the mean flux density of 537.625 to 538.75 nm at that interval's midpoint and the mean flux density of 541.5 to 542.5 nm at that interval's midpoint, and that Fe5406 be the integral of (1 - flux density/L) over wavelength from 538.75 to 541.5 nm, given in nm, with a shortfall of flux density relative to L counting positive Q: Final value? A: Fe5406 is 0.221 nm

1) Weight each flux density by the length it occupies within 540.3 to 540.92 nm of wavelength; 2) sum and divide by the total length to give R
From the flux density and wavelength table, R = 13.4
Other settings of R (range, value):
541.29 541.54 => 15.2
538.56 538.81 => 14.6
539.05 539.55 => 15.1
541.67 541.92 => 16.4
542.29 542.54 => 17.2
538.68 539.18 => 14.7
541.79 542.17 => 14.6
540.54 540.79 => 13.1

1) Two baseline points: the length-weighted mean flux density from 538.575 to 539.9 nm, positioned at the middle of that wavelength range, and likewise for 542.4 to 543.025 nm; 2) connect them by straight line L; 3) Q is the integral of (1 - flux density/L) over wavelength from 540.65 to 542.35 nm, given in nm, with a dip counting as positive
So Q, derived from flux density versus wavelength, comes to 0.10 nm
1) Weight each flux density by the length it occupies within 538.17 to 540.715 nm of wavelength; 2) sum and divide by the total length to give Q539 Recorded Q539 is 14.5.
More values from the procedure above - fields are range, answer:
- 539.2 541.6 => 14.1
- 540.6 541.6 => 13.6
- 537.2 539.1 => 14.7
